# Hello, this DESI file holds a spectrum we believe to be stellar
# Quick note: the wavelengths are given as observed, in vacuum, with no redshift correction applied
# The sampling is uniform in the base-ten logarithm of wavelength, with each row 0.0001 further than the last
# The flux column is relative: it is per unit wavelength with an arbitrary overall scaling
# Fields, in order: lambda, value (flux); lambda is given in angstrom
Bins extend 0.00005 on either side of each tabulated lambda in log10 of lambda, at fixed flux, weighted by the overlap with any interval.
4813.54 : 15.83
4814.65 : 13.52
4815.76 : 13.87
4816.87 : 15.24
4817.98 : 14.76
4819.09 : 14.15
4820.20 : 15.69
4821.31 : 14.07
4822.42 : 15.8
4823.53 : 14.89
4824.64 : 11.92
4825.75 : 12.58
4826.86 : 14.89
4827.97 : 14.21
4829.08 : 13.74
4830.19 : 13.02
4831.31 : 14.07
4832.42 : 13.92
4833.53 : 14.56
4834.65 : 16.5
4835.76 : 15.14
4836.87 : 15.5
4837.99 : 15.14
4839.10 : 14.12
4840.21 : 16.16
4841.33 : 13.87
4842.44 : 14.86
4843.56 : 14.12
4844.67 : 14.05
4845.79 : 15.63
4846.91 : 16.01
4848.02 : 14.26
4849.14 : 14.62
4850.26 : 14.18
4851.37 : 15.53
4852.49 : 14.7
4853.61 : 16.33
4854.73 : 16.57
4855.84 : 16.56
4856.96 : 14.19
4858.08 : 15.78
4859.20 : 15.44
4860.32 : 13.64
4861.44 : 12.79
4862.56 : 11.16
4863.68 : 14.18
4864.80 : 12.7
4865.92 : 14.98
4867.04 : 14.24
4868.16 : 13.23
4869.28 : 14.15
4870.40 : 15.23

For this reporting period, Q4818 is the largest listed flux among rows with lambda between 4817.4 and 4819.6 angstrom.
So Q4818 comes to 14.76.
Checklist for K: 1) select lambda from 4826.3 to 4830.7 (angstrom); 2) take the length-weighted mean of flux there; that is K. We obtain 14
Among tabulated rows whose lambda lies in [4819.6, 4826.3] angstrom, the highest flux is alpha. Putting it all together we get 15.8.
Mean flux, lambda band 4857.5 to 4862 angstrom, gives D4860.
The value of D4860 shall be 14.4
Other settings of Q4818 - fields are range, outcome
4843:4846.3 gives 15.63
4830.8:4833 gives 14.07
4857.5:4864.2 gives 15.78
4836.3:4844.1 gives 16.16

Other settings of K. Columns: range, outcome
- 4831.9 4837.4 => 15.1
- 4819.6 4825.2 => 14.5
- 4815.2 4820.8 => 14.7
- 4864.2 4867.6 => 14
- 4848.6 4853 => 14.8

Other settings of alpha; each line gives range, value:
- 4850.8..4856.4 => 16.57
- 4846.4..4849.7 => 16.01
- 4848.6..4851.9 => 15.53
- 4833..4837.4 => 16.5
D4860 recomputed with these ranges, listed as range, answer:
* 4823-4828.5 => 13.7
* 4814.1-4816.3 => 13.7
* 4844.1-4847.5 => 15.2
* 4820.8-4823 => 15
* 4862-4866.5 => 13.3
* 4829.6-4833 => 13.7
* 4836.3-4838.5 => 15.3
